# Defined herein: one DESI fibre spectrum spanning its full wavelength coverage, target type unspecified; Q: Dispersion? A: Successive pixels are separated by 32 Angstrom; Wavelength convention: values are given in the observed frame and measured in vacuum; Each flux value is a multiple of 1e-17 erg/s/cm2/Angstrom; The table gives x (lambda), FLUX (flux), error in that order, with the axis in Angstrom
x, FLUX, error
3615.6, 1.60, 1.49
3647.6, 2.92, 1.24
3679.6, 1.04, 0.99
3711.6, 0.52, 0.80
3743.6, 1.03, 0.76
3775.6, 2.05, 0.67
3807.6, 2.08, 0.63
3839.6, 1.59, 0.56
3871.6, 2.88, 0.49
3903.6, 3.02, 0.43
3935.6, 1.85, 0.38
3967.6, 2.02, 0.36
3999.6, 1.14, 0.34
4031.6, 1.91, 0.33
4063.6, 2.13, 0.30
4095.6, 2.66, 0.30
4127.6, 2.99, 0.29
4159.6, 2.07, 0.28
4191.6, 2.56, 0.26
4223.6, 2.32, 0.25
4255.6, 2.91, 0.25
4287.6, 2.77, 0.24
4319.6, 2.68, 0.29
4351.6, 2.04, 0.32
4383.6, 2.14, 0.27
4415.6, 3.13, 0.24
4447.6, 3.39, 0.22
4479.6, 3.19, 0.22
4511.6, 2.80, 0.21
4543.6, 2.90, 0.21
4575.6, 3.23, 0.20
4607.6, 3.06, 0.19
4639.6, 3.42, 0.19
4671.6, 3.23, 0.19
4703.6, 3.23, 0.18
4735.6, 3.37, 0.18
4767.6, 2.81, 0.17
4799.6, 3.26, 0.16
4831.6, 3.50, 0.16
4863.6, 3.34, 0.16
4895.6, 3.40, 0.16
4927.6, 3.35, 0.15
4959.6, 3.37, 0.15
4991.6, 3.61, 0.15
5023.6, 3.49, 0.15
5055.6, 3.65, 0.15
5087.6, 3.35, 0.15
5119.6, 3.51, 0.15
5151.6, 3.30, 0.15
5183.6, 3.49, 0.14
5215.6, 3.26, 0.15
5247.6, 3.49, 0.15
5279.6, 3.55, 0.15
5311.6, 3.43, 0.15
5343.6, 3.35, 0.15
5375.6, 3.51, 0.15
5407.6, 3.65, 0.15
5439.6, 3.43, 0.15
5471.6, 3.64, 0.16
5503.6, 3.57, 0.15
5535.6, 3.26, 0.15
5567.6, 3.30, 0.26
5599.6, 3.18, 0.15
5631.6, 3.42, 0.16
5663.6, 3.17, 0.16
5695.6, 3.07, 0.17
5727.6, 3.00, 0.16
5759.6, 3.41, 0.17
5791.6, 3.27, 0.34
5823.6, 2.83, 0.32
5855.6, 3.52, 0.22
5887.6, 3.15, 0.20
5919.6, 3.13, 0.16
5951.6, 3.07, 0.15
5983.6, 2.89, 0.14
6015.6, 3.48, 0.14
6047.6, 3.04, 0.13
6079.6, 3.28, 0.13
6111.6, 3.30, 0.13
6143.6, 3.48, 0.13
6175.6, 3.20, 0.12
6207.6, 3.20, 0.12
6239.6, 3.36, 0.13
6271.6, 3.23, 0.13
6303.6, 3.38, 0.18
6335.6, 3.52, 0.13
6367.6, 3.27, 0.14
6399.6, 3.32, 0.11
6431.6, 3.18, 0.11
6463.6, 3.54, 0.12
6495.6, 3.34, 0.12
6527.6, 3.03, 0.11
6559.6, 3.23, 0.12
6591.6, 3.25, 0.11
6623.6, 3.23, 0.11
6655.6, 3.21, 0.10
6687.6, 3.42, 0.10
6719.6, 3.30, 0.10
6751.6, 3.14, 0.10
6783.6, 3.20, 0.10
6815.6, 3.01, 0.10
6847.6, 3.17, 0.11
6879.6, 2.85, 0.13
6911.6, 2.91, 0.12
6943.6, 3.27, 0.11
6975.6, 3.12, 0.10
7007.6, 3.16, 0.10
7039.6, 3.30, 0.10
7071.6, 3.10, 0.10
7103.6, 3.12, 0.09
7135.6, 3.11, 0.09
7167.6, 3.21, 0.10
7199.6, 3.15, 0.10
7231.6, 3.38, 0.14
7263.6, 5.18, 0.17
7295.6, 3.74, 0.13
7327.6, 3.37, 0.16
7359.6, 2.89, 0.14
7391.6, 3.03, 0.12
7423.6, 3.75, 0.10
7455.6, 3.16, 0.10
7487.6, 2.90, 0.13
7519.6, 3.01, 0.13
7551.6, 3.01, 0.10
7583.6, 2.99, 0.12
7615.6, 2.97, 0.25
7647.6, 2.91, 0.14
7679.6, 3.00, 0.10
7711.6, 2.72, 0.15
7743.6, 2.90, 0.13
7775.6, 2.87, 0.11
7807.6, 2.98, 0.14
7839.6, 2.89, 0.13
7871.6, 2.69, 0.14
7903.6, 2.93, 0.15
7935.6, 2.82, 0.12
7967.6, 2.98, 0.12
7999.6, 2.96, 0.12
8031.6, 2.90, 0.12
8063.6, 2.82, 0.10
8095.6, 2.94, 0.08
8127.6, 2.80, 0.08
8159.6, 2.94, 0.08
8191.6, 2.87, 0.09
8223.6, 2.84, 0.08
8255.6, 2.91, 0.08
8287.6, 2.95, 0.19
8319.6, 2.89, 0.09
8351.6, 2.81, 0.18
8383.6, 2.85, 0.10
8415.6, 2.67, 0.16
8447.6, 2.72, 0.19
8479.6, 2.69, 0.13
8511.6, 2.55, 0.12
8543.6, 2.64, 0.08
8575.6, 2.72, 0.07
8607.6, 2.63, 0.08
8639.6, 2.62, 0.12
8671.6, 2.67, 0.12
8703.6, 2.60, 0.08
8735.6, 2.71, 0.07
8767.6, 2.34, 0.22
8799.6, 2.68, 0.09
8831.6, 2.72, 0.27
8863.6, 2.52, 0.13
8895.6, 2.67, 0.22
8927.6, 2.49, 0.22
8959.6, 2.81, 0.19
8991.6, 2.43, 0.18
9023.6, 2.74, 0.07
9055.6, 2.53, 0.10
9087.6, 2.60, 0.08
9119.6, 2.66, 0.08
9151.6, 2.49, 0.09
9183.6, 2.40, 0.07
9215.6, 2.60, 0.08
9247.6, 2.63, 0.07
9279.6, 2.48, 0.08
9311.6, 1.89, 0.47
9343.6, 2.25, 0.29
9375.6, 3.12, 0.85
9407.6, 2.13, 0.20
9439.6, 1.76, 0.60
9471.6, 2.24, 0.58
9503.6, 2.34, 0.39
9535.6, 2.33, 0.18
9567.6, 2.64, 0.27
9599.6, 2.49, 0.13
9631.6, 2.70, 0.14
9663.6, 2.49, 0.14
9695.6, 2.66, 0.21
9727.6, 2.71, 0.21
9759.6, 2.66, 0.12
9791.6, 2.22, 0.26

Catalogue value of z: 0.106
